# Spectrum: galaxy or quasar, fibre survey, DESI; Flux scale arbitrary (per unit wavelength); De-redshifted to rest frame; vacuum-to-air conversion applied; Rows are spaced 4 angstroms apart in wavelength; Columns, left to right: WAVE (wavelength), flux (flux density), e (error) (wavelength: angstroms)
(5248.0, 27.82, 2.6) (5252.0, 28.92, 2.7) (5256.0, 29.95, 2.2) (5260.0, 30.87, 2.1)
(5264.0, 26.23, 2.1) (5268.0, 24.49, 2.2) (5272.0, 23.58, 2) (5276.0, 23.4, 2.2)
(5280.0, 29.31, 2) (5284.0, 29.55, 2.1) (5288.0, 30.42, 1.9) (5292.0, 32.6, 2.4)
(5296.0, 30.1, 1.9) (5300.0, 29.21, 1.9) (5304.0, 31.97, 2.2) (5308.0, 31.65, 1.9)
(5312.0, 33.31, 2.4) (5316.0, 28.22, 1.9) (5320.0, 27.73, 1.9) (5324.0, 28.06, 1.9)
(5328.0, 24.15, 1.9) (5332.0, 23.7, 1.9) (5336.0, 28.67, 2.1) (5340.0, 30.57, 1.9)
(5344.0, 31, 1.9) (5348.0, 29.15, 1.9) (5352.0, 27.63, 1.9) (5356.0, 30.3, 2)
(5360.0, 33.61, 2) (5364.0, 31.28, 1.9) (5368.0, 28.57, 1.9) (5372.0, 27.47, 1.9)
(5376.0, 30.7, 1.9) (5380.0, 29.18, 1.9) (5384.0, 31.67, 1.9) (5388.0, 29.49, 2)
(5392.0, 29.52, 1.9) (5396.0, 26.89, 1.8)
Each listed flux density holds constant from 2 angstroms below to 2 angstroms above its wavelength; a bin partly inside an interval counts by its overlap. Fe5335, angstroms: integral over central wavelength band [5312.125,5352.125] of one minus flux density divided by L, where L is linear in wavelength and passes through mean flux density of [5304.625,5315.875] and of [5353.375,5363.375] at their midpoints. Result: 4.4 angstroms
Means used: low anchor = 31.7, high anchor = 31.6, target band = 28.2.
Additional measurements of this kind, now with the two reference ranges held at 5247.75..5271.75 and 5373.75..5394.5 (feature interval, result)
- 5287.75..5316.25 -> -2.63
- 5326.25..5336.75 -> 1.41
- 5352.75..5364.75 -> -0.73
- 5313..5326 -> 0.18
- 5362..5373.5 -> 0.20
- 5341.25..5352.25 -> -0.11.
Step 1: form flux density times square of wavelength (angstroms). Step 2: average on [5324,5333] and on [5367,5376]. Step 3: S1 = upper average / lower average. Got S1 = 1.2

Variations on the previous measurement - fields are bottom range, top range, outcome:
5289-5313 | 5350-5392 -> 0.98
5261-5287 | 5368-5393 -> 1.16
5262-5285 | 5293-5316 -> 1.21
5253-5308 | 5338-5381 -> 1.08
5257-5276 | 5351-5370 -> 1.20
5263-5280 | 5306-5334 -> 1.15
